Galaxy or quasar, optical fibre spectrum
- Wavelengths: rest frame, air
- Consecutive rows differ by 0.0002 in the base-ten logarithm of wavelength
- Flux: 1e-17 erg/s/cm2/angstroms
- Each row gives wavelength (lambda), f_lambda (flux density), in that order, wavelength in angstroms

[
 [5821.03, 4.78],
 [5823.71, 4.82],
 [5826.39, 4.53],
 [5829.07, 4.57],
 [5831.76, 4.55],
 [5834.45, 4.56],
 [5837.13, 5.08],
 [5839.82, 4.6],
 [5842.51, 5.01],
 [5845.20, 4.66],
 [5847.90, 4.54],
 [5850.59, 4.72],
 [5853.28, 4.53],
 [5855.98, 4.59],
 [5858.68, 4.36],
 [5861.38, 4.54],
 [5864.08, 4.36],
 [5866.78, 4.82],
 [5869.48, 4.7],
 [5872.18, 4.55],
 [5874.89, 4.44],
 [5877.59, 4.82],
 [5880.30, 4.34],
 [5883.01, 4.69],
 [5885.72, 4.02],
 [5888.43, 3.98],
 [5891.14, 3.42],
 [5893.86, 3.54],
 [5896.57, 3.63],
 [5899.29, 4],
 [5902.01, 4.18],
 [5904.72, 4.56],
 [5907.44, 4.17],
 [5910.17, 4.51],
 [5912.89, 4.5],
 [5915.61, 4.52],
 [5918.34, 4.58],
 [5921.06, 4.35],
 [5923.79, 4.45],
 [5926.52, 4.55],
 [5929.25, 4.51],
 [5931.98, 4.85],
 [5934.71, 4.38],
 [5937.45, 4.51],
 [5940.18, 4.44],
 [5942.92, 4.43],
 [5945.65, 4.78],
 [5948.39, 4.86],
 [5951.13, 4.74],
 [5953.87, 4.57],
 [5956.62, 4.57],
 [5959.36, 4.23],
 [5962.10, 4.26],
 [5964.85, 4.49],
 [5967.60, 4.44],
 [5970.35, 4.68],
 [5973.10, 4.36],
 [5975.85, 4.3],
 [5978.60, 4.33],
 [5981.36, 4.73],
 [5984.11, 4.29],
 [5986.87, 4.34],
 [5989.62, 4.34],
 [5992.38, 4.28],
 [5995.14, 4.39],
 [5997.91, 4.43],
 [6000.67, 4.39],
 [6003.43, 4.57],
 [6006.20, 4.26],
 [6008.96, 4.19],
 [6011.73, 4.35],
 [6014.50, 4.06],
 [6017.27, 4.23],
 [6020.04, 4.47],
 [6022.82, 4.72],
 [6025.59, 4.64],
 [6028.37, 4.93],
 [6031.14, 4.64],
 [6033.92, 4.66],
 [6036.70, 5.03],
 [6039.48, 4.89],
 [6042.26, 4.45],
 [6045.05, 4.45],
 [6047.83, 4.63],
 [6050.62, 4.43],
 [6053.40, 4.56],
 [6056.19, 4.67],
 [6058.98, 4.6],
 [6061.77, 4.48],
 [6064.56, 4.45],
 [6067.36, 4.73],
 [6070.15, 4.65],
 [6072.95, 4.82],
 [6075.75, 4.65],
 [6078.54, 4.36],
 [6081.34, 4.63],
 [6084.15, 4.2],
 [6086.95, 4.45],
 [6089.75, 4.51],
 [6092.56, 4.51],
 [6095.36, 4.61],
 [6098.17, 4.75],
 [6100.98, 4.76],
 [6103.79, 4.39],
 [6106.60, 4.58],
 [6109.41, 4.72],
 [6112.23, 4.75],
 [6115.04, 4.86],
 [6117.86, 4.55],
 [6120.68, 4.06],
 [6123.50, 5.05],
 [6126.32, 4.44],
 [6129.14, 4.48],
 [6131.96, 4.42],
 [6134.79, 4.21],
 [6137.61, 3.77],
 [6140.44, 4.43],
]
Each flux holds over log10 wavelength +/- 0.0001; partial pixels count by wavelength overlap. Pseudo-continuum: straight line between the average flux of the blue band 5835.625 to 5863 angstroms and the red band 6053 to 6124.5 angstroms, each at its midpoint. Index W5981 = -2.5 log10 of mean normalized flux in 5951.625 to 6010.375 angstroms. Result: 0.051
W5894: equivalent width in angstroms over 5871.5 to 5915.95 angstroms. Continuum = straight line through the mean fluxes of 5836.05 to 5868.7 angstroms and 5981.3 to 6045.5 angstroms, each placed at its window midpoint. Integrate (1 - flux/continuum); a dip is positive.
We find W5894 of 3.76 angstroms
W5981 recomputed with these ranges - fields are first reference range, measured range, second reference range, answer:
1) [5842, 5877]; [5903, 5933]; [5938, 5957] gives 0.028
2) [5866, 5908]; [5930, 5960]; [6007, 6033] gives -0.060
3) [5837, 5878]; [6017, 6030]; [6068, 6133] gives -0.009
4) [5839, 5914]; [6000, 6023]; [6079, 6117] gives 0.041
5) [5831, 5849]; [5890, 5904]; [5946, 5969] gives 0.215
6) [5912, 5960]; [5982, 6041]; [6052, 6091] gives 0.016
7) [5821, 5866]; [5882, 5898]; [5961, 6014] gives 0.179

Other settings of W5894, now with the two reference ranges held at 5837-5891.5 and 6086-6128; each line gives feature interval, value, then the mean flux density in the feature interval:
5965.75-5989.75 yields 0.7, 4.43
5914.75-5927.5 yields 0.1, 4.49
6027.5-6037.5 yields -0.5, 4.8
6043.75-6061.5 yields 0.1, 4.55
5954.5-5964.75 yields 0.4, 4.38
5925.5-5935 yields -0.1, 4.6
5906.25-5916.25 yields 0.2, 4.42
